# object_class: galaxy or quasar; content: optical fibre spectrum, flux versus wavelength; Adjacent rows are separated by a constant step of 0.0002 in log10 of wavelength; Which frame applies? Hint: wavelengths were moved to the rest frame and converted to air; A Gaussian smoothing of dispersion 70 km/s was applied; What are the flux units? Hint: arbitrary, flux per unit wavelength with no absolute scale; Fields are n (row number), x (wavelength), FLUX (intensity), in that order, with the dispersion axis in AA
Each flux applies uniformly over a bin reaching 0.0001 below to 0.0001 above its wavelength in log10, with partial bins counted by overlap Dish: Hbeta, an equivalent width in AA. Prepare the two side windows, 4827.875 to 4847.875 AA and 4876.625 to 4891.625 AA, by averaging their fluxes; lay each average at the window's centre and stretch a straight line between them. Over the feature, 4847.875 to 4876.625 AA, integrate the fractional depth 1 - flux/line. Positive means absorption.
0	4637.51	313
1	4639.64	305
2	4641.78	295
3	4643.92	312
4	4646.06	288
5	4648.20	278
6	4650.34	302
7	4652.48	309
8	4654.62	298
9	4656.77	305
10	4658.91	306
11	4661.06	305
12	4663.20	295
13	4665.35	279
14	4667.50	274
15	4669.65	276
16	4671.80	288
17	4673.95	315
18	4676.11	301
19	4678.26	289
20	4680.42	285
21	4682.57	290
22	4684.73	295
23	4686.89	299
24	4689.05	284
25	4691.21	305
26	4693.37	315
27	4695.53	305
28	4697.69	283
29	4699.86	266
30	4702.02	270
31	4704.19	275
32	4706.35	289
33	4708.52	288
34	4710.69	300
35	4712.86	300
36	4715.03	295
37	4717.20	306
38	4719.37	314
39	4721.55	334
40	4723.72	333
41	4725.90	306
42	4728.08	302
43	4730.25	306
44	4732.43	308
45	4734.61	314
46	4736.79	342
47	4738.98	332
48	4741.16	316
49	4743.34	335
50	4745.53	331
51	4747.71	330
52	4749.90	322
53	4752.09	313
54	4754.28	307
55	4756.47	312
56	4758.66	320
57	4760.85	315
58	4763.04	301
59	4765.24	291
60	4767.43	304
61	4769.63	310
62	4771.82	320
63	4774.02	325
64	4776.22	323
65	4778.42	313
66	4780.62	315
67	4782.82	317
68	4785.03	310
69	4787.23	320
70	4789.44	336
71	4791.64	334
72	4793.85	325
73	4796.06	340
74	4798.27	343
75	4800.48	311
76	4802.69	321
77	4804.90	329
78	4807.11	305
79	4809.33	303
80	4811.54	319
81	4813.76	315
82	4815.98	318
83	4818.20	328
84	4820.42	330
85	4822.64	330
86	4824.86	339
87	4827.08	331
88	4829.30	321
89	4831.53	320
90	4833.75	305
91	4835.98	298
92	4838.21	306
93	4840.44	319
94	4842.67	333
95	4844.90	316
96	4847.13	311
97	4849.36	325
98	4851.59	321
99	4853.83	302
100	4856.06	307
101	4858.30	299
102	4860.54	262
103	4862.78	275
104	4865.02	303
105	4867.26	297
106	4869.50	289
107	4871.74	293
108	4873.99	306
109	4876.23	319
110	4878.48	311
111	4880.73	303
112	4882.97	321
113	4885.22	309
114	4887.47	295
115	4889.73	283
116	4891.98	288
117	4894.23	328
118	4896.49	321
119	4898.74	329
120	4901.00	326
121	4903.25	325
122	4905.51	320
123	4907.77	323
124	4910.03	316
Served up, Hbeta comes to 0.86 AA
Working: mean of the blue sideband 315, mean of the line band 300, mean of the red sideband 303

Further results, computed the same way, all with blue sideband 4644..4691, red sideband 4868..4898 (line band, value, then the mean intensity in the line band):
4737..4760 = -1.87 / 322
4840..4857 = -0.74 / 317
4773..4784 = -0.69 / 318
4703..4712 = 0.24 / 288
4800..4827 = -1.76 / 321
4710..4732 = -0.96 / 310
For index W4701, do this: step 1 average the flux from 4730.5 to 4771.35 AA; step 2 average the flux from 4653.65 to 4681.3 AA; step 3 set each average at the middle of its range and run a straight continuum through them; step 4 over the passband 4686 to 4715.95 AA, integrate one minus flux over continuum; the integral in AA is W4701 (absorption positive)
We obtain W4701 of 1.17 AA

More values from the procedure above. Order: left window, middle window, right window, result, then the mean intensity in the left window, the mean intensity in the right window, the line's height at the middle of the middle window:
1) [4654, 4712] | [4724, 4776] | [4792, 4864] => -2.3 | 292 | 316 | 303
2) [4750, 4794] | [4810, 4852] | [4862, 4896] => -1.6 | 316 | 302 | 308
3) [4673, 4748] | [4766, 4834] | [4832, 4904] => -3.4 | 304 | 307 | 306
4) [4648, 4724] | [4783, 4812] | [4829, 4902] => -1.9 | 296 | 307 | 303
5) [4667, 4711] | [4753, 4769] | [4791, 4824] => 0.2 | 290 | 323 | 310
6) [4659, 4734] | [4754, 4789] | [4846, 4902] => -1.5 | 297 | 305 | 300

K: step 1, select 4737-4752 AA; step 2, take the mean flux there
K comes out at 327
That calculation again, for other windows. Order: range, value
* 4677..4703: 291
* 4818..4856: 319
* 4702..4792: 313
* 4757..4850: 319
